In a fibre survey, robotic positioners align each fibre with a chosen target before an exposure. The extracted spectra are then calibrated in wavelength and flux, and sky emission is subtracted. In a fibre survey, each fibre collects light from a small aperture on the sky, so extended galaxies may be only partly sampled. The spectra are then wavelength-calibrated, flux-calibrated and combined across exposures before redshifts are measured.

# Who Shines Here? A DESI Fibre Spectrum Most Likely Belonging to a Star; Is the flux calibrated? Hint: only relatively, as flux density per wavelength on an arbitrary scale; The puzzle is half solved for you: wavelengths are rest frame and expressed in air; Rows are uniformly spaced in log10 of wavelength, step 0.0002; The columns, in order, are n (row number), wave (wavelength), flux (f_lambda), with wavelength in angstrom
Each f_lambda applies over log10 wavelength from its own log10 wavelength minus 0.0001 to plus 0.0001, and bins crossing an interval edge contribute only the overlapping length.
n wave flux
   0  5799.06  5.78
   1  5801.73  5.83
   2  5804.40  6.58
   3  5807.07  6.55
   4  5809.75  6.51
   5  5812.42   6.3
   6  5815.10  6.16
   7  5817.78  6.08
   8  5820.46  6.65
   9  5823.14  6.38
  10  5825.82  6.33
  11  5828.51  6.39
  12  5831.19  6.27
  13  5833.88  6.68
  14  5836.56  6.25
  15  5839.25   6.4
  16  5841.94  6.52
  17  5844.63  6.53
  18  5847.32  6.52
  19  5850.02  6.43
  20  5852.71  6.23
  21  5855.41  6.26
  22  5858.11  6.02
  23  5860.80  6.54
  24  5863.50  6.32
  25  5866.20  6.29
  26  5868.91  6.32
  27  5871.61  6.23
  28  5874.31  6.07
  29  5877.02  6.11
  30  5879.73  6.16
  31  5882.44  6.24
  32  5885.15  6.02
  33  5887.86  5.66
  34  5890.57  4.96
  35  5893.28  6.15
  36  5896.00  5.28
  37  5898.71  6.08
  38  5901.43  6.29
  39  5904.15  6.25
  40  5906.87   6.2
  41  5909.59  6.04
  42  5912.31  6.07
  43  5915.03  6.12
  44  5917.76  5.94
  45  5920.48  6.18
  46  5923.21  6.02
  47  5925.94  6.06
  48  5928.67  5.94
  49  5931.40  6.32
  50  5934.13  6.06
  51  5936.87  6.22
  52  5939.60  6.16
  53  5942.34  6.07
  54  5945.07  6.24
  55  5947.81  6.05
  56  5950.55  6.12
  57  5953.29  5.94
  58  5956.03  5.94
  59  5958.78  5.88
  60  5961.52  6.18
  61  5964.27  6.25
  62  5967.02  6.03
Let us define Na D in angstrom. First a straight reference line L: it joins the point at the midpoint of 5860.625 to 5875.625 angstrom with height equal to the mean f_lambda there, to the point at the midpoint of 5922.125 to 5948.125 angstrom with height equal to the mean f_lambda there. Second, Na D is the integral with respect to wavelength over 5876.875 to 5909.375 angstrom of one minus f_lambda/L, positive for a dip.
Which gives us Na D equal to 1.4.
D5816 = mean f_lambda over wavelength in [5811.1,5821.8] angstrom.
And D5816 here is 6.3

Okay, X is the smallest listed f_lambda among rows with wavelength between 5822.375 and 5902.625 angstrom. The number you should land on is 4.96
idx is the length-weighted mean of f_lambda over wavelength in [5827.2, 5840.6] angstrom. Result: 6.4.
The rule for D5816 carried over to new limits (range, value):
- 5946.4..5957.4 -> 6.01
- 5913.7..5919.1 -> 6.02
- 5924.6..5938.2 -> 6.12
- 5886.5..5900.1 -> 5.63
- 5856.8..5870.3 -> 6.3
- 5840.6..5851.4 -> 6.5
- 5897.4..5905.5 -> 6.2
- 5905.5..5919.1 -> 6.07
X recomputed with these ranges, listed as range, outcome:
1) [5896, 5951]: 5.28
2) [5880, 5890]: 5.66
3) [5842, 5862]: 6.02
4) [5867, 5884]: 6.07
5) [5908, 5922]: 5.94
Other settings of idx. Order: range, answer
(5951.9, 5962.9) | 5.98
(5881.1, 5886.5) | 6.13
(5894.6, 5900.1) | 5.68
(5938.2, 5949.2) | 6.13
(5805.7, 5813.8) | 6.45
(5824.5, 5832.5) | 6.33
